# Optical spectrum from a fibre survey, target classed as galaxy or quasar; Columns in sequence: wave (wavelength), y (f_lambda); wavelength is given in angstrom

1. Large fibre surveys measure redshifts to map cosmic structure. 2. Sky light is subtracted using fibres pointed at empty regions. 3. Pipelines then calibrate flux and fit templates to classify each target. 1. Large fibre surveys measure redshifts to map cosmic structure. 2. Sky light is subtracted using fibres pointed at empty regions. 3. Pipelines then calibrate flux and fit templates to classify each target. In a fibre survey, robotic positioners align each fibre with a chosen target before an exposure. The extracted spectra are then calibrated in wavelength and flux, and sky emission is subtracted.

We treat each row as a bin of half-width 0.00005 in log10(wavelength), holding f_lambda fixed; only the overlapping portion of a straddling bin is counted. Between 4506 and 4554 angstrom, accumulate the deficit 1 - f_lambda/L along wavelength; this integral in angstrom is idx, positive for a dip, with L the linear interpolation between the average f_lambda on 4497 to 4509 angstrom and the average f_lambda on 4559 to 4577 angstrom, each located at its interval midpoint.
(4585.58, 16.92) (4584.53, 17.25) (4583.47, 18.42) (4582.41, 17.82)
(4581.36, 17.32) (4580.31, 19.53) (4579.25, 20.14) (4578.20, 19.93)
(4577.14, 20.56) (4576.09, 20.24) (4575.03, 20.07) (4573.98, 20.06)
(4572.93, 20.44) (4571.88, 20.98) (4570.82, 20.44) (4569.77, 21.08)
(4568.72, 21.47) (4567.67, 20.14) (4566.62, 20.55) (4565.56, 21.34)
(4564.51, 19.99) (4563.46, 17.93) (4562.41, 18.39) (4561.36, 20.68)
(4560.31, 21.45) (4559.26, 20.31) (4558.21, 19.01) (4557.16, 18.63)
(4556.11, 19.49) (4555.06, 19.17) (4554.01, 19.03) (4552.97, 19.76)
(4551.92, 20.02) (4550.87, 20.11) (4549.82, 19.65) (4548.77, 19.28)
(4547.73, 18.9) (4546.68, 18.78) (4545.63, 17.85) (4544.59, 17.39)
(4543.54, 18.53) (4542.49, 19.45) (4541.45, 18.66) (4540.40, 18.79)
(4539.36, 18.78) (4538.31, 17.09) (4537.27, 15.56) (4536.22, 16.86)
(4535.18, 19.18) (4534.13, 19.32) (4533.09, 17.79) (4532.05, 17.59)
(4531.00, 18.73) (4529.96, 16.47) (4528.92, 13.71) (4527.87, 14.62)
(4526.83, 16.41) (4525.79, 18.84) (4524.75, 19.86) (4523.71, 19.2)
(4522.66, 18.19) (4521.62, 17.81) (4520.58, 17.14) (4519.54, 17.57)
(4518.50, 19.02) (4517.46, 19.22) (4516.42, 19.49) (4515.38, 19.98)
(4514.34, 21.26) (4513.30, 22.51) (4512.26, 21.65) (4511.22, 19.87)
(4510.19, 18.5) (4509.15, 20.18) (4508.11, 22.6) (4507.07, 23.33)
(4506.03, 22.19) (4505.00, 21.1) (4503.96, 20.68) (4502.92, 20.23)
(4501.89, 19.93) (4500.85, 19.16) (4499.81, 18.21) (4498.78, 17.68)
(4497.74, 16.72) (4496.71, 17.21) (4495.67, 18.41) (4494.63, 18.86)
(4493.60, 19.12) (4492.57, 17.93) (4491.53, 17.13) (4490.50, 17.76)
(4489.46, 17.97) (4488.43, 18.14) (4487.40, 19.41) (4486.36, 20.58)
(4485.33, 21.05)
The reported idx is 3.3 angstrom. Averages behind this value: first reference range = 20.1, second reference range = 20.3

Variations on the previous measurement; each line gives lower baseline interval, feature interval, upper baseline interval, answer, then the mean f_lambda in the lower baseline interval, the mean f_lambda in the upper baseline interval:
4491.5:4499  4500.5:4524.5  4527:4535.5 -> -3.4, 17.9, 17.1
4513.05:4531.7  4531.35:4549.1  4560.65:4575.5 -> 0.8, 18.3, 20.3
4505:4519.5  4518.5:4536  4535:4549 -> 1.6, 20.7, 18.2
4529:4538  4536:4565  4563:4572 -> 0.0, 17.5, 20.4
